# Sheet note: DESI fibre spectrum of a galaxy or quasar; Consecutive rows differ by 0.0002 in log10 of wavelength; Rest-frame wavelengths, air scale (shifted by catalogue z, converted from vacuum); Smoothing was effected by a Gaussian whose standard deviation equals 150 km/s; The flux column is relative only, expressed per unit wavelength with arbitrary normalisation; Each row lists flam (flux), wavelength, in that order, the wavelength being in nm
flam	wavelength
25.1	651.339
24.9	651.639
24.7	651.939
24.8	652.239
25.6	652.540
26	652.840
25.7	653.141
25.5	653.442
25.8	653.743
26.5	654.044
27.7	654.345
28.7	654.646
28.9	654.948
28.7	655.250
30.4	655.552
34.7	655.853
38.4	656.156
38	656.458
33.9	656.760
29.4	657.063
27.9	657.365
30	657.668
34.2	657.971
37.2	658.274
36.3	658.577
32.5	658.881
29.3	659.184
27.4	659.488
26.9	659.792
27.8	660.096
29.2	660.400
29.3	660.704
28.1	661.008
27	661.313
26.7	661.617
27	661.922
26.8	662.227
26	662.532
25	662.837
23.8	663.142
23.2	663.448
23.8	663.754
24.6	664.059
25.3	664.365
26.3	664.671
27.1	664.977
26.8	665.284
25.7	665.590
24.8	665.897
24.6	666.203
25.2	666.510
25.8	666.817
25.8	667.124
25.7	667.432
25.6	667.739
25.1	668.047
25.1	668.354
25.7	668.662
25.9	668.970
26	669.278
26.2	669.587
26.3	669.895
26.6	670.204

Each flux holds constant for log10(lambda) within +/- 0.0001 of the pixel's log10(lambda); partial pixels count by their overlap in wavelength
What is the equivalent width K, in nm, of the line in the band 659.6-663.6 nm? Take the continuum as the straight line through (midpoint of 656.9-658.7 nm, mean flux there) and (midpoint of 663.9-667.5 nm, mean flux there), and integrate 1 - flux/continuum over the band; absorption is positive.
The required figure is 0.34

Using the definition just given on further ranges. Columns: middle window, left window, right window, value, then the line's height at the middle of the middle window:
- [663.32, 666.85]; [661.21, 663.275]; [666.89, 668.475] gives 0.067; 25.8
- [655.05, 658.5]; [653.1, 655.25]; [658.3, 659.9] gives -0.445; 29.2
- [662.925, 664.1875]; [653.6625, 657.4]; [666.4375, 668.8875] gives 0.159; 27.3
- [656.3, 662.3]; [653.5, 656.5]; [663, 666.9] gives -0.457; 28.1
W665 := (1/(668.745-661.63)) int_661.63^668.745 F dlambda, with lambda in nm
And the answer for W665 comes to 25.4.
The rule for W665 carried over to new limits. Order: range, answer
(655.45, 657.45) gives 33.5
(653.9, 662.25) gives 30.4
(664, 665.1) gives 25.9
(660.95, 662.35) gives 27.1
